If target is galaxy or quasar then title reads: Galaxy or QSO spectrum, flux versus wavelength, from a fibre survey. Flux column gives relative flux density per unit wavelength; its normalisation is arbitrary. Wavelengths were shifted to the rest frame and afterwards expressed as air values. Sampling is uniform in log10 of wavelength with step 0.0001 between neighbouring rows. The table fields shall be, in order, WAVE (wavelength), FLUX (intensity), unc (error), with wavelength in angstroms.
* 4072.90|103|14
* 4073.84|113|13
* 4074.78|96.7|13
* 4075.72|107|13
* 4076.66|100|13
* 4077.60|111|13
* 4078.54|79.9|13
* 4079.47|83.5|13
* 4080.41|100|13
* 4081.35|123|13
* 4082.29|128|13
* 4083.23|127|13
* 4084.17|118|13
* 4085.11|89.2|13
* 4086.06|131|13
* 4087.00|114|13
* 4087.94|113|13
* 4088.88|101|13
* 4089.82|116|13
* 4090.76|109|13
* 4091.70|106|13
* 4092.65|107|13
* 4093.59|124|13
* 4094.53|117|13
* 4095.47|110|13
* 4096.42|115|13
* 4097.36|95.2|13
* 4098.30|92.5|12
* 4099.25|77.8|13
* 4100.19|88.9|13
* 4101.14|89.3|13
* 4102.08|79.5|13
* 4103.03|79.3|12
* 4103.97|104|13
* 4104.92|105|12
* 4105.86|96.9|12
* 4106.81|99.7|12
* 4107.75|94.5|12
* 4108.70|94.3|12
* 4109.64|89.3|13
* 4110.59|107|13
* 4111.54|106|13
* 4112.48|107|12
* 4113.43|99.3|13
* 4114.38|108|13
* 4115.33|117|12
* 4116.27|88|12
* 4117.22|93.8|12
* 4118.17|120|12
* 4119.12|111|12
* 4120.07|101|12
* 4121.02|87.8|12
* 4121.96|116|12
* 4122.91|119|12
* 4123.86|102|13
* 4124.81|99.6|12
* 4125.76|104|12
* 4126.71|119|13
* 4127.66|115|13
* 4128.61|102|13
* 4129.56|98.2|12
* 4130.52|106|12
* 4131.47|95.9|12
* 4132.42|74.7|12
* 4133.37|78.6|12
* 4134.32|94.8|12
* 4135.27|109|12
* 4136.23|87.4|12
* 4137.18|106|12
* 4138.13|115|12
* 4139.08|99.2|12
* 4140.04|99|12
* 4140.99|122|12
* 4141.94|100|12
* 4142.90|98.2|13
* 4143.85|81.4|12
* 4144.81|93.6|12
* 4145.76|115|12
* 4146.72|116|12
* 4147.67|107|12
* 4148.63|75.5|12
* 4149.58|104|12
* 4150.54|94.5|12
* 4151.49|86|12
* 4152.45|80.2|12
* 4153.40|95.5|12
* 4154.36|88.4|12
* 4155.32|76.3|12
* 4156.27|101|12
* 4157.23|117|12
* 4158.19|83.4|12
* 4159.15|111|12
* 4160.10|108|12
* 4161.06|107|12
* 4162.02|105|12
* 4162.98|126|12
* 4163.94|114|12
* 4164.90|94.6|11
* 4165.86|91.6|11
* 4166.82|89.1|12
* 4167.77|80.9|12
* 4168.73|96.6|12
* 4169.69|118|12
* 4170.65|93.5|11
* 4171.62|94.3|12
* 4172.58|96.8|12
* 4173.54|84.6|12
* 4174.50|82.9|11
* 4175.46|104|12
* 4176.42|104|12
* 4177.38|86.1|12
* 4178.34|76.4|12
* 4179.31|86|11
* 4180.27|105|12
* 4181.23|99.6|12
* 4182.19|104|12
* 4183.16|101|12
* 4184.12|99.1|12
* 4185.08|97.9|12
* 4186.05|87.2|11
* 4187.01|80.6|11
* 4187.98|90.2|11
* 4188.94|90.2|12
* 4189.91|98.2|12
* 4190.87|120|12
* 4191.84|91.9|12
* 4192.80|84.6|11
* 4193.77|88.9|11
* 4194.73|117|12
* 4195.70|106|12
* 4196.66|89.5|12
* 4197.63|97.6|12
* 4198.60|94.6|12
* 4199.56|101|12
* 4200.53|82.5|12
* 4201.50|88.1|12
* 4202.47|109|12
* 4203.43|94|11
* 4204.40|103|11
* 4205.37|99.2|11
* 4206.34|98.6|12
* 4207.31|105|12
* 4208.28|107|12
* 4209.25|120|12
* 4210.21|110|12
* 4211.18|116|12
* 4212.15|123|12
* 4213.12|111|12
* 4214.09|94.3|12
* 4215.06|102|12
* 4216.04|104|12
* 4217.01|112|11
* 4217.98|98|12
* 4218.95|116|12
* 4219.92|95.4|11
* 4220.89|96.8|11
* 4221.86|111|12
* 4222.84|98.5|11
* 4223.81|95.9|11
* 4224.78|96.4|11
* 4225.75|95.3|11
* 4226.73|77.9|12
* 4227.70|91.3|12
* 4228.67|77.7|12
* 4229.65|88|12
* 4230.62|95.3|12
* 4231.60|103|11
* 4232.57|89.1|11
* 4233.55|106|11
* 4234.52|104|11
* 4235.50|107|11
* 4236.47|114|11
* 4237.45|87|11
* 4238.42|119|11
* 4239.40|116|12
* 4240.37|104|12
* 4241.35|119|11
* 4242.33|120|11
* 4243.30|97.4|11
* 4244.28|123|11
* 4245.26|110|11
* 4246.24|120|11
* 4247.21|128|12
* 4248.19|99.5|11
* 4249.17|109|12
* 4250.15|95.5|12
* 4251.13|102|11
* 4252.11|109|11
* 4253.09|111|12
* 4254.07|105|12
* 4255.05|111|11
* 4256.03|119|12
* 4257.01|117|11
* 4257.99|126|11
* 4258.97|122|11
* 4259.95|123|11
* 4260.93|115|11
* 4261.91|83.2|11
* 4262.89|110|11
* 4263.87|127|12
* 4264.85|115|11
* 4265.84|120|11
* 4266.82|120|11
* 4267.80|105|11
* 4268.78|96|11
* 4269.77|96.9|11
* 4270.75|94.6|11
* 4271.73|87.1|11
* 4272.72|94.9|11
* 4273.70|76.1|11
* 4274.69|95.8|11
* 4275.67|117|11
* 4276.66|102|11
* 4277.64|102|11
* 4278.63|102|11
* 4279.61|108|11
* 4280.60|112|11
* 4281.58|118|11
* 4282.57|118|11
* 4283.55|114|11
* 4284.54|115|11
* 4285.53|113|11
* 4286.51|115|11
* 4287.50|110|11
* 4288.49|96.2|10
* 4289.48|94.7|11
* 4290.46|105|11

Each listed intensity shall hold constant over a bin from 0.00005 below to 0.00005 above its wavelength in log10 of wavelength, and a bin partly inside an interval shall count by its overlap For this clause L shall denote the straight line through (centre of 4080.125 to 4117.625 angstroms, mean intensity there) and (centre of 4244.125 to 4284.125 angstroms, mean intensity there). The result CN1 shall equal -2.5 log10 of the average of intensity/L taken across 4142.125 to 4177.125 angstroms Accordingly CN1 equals 0.09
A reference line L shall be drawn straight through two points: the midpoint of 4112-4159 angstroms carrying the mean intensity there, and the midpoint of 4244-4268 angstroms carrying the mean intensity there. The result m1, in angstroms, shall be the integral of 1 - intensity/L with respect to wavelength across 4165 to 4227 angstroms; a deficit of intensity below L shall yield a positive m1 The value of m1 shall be 4.9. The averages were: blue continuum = 100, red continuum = 113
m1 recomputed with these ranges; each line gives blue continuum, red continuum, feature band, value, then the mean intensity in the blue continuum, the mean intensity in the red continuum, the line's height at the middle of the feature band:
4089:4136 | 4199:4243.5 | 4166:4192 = 1.82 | 101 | 102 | 102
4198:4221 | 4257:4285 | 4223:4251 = 0.63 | 103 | 108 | 105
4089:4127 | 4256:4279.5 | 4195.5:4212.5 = 0.44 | 102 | 107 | 105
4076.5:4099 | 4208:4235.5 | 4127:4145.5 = 1.19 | 109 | 101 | 106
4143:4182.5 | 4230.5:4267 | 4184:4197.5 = 0.75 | 96.9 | 111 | 101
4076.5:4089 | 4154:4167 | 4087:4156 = 3.07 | 109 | 101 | 105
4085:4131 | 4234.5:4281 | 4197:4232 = 2.20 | 103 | 108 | 107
